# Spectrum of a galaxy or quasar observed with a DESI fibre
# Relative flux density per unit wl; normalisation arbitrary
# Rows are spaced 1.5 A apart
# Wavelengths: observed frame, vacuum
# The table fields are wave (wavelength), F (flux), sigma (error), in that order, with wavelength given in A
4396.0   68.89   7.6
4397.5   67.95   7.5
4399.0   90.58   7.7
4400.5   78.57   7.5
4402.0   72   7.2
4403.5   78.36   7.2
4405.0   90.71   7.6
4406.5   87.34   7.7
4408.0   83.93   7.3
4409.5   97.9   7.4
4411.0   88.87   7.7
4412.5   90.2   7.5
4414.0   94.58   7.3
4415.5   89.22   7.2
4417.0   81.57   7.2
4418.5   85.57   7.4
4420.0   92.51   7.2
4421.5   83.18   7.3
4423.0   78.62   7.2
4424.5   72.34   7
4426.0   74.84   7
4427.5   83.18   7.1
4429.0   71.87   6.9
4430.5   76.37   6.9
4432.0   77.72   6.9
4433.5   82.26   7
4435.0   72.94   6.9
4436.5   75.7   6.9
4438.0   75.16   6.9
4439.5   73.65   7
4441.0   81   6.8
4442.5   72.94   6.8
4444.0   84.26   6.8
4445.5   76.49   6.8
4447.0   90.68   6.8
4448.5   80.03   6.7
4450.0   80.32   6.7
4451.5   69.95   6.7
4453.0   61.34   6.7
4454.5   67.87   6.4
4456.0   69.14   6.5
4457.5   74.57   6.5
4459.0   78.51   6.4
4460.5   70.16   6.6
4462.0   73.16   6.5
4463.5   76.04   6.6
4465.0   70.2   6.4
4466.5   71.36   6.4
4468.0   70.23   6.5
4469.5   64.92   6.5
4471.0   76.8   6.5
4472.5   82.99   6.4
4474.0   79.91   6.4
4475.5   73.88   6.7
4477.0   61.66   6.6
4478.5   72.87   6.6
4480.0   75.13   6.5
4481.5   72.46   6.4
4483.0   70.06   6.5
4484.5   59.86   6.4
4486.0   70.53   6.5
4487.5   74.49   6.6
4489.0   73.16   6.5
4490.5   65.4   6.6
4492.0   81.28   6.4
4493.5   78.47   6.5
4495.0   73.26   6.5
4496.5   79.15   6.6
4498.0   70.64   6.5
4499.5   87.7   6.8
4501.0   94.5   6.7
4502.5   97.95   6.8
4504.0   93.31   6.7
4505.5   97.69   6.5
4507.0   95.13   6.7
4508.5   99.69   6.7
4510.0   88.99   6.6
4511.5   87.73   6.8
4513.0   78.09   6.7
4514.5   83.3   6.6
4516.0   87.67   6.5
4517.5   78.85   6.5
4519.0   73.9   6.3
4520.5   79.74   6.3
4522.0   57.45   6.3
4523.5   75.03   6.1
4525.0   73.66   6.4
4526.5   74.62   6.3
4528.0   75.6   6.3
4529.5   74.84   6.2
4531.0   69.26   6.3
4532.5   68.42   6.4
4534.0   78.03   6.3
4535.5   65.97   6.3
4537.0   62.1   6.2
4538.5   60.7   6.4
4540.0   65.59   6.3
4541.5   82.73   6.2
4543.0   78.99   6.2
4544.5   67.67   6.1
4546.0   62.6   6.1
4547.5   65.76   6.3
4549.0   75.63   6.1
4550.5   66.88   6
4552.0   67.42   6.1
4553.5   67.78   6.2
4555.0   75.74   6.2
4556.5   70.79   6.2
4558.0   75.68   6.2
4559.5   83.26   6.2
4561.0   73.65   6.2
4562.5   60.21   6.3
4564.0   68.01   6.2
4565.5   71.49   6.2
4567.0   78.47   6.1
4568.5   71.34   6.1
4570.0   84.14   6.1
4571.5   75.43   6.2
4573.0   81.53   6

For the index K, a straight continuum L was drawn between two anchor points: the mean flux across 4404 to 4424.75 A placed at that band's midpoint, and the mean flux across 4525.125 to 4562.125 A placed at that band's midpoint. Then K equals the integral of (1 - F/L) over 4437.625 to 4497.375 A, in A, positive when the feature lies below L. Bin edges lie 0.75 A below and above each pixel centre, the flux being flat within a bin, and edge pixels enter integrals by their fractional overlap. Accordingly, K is 5.0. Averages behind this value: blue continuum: 87.1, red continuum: 71.2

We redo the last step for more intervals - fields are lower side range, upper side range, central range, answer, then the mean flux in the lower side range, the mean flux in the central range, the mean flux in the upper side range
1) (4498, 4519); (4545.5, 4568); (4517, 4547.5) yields 3.39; 88.8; 71.1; 71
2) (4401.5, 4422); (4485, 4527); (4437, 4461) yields 2.62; 87.1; 75.4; 81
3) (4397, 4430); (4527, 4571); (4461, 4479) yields 1.29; 83.4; 72.8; 71.4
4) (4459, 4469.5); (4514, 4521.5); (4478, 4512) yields -1.90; 71.8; 80.9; 79.8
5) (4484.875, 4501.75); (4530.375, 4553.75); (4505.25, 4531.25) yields -2.70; 76.8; 80.5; 69.1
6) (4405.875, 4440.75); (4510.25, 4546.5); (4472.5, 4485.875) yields 1.08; 82.1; 71.4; 73.7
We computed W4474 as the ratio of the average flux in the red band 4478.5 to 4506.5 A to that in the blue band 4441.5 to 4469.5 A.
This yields 1.1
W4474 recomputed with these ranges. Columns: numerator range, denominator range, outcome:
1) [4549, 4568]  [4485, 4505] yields 0.90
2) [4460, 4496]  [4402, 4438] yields 0.88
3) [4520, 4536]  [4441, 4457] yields 0.95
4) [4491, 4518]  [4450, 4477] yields 1.19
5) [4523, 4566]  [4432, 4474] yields 0.95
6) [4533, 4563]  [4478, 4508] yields 0.89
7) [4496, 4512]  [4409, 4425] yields 1.04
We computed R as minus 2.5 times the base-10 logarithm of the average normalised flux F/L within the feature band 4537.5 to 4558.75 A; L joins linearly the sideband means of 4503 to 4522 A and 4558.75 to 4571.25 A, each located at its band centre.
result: 0.111 mag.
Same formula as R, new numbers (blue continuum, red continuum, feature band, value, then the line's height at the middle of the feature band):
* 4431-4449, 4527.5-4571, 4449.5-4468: 0.08 mag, 77.3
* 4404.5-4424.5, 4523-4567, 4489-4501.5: -0.01 mag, 77.3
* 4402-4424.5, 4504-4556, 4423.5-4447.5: 0.09 mag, 84.3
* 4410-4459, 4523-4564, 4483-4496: 0.04 mag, 75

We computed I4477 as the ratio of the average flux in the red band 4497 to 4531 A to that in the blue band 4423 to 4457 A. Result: 1.09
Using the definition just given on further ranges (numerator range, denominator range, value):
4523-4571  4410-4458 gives 0.90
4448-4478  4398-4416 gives 0.84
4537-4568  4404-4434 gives 0.84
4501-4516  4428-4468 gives 1.22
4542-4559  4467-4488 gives 0.99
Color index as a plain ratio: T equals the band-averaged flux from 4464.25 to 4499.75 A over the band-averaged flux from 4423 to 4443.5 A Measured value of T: 1.0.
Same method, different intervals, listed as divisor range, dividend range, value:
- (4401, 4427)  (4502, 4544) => 0.93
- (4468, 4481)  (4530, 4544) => 0.96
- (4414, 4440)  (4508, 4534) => 0.98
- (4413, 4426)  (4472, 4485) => 0.86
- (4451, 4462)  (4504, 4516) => 1.28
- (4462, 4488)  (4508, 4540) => 1.05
